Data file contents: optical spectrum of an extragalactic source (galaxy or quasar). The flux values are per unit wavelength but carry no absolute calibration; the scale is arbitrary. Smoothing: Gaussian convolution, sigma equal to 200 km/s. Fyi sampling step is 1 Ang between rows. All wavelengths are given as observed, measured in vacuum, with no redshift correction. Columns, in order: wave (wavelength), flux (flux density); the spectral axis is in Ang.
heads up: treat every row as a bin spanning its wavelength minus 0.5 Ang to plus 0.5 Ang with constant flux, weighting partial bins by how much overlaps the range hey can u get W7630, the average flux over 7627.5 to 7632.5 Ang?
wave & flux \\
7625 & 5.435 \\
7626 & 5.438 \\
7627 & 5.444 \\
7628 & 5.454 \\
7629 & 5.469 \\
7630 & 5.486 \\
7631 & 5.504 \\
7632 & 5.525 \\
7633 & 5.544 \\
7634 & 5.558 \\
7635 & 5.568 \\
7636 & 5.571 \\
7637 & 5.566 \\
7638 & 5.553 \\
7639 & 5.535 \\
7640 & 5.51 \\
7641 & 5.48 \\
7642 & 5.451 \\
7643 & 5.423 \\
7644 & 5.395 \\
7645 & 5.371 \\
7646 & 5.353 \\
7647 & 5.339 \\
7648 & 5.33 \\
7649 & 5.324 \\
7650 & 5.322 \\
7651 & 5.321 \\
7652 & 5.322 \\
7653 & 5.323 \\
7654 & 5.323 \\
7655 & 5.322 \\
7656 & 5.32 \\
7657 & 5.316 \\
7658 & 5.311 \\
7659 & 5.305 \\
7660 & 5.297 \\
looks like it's 5.49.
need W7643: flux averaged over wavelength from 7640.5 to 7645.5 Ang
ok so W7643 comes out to 5.42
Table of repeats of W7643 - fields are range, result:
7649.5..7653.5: 5.32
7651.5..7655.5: 5.32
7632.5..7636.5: 5.56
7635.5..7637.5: 5.57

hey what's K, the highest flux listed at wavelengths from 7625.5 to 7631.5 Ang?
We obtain 5.504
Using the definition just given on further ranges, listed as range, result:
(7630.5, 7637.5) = 5.571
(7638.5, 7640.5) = 5.535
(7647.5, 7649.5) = 5.33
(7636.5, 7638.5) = 5.566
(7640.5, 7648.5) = 5.48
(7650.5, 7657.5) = 5.323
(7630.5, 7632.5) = 5.525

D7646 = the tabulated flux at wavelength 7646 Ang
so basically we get 5.353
